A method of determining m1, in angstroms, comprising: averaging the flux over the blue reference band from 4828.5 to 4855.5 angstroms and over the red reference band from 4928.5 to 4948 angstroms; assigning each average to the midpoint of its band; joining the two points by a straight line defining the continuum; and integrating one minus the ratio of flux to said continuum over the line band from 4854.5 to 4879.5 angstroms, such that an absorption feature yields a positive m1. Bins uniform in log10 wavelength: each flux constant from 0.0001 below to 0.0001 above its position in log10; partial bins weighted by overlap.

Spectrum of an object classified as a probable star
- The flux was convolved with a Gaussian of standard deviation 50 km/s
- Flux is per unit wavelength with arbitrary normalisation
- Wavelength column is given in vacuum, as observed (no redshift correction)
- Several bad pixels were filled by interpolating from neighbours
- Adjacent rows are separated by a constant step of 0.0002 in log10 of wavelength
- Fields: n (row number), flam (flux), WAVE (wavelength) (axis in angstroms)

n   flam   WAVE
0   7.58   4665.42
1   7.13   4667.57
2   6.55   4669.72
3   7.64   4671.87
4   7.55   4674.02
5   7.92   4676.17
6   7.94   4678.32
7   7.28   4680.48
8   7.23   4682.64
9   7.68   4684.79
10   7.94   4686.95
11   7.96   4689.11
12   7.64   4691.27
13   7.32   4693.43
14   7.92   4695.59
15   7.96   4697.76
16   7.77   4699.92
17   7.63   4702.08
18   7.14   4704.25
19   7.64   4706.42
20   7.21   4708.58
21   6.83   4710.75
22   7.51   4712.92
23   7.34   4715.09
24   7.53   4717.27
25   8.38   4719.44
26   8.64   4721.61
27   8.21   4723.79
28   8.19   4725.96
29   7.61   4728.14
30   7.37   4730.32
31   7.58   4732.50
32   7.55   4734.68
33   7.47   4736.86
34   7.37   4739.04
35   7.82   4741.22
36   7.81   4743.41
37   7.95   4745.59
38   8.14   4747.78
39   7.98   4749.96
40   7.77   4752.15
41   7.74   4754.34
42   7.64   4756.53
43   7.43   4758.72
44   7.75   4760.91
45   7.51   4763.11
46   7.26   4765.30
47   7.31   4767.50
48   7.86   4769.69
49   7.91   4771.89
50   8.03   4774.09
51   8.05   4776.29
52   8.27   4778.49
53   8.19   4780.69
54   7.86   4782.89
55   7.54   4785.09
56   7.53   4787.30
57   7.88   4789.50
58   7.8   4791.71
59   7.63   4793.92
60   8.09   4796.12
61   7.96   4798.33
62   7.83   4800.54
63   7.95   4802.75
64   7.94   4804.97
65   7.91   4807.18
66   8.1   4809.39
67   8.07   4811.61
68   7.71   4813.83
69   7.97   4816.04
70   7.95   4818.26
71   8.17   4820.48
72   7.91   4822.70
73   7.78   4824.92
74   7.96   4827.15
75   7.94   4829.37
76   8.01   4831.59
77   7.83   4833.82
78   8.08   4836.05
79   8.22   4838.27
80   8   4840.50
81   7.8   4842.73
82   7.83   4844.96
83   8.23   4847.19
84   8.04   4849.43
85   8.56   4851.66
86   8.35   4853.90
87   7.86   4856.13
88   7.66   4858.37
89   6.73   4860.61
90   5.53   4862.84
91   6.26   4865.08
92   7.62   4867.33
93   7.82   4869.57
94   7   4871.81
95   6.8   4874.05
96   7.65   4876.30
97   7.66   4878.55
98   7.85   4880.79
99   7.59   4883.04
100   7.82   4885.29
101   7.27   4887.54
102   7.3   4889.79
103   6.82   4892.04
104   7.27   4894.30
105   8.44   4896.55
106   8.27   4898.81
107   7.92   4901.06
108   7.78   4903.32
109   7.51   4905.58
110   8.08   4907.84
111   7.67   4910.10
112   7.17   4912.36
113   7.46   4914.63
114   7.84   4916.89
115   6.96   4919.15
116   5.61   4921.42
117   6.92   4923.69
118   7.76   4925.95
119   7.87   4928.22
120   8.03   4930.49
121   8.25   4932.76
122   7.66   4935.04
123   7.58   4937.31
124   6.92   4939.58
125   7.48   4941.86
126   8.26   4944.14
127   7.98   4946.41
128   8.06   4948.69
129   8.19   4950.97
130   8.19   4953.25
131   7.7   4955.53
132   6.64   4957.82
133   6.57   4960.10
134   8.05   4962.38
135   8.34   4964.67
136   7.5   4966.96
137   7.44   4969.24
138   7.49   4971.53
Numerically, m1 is 2.60 angstroms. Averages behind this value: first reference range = 8.07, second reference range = 7.78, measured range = 7.17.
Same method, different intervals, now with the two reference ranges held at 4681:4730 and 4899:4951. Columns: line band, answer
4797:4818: -0.8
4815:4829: -0.6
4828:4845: -0.7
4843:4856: -0.9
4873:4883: 0.2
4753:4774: 0.1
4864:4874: 0.6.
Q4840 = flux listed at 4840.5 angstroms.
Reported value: 8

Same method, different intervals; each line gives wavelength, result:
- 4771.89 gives 7.91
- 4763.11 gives 7.51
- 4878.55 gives 7.66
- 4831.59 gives 8.01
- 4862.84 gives 5.53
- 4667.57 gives 7.13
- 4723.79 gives 8.21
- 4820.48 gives 8.17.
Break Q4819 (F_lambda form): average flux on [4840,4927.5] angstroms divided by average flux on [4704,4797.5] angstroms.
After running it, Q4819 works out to 1.0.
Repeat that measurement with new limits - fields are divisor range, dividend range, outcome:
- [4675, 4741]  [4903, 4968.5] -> 0.99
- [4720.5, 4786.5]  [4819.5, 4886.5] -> 0.99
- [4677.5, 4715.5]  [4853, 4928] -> 0.98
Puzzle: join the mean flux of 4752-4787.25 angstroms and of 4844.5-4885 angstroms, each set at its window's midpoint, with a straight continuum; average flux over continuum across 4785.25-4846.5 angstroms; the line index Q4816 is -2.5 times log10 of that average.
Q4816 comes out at -0.040 mag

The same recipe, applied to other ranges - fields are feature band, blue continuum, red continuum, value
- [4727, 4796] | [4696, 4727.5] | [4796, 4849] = 0.013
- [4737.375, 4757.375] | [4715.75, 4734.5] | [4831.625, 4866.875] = 0.009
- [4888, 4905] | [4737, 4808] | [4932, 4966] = 0.011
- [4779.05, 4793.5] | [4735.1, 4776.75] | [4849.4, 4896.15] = -0.024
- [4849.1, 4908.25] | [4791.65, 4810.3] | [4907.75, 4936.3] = 0.015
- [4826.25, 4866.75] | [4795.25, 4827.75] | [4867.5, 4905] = 0.009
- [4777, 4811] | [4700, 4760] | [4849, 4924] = -0.044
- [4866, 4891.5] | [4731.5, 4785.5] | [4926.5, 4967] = 0.040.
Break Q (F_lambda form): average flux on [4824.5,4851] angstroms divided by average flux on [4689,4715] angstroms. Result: 1.06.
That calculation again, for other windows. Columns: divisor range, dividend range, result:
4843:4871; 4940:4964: 1.02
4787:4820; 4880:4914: 0.97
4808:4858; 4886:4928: 0.93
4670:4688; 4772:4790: 1.04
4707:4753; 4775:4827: 1.02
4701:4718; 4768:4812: 1.08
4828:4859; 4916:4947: 0.93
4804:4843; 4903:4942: 0.94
